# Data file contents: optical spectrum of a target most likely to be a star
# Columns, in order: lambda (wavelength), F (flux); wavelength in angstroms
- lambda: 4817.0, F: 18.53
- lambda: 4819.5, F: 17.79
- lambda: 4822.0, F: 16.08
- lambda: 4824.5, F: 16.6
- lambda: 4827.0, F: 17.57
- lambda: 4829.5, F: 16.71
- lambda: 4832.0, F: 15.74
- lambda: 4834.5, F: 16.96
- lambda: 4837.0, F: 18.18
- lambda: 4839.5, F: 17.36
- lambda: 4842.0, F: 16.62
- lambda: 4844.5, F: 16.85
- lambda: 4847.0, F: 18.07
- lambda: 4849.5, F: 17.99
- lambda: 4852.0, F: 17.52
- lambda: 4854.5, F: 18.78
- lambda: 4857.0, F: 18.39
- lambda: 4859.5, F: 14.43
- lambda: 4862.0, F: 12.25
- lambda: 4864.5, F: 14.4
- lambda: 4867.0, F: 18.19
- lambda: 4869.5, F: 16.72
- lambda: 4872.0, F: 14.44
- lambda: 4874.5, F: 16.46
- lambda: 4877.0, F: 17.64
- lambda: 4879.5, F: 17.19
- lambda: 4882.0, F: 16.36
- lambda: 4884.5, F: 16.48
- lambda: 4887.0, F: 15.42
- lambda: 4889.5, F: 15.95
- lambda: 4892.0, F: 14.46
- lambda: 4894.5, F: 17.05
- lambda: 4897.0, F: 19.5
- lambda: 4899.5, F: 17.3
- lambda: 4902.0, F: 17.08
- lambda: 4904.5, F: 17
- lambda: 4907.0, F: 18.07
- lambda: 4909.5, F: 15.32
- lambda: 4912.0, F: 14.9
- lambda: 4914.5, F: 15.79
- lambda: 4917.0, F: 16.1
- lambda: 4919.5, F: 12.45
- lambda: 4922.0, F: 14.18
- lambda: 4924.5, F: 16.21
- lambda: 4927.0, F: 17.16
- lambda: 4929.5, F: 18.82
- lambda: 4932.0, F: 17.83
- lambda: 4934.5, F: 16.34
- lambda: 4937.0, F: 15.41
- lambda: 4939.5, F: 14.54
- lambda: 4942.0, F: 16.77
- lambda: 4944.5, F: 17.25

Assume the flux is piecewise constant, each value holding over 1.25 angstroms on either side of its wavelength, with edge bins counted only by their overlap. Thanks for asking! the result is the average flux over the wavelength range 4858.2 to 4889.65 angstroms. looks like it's 15.8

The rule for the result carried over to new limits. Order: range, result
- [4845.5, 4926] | 16.3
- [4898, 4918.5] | 16.4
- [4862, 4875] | 15.7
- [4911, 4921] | 14.8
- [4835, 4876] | 16.7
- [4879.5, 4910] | 16.7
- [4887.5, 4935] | 16.4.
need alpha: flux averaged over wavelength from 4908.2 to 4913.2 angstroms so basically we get 15.1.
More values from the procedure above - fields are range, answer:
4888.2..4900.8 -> 16.8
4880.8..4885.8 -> 16.4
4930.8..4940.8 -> 16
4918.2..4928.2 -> 15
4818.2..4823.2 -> 17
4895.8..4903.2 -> 18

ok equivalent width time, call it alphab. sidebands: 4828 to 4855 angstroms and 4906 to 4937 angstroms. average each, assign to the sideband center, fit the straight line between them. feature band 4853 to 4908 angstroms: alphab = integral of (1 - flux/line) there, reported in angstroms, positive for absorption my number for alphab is 0.5 angstroms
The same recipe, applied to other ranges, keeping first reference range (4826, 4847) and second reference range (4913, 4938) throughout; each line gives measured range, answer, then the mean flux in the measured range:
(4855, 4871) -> 0.86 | 15.9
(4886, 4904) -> -0.37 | 16.7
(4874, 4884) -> -0.21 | 16.9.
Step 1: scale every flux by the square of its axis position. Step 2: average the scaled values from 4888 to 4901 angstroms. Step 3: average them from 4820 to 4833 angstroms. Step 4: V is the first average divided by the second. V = 1.04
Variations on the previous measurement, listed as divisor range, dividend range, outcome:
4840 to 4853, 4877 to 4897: 0.96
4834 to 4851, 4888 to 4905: 0.99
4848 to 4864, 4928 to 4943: 1.04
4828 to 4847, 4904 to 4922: 0.94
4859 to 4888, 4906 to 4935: 1.03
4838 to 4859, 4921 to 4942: 0.96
